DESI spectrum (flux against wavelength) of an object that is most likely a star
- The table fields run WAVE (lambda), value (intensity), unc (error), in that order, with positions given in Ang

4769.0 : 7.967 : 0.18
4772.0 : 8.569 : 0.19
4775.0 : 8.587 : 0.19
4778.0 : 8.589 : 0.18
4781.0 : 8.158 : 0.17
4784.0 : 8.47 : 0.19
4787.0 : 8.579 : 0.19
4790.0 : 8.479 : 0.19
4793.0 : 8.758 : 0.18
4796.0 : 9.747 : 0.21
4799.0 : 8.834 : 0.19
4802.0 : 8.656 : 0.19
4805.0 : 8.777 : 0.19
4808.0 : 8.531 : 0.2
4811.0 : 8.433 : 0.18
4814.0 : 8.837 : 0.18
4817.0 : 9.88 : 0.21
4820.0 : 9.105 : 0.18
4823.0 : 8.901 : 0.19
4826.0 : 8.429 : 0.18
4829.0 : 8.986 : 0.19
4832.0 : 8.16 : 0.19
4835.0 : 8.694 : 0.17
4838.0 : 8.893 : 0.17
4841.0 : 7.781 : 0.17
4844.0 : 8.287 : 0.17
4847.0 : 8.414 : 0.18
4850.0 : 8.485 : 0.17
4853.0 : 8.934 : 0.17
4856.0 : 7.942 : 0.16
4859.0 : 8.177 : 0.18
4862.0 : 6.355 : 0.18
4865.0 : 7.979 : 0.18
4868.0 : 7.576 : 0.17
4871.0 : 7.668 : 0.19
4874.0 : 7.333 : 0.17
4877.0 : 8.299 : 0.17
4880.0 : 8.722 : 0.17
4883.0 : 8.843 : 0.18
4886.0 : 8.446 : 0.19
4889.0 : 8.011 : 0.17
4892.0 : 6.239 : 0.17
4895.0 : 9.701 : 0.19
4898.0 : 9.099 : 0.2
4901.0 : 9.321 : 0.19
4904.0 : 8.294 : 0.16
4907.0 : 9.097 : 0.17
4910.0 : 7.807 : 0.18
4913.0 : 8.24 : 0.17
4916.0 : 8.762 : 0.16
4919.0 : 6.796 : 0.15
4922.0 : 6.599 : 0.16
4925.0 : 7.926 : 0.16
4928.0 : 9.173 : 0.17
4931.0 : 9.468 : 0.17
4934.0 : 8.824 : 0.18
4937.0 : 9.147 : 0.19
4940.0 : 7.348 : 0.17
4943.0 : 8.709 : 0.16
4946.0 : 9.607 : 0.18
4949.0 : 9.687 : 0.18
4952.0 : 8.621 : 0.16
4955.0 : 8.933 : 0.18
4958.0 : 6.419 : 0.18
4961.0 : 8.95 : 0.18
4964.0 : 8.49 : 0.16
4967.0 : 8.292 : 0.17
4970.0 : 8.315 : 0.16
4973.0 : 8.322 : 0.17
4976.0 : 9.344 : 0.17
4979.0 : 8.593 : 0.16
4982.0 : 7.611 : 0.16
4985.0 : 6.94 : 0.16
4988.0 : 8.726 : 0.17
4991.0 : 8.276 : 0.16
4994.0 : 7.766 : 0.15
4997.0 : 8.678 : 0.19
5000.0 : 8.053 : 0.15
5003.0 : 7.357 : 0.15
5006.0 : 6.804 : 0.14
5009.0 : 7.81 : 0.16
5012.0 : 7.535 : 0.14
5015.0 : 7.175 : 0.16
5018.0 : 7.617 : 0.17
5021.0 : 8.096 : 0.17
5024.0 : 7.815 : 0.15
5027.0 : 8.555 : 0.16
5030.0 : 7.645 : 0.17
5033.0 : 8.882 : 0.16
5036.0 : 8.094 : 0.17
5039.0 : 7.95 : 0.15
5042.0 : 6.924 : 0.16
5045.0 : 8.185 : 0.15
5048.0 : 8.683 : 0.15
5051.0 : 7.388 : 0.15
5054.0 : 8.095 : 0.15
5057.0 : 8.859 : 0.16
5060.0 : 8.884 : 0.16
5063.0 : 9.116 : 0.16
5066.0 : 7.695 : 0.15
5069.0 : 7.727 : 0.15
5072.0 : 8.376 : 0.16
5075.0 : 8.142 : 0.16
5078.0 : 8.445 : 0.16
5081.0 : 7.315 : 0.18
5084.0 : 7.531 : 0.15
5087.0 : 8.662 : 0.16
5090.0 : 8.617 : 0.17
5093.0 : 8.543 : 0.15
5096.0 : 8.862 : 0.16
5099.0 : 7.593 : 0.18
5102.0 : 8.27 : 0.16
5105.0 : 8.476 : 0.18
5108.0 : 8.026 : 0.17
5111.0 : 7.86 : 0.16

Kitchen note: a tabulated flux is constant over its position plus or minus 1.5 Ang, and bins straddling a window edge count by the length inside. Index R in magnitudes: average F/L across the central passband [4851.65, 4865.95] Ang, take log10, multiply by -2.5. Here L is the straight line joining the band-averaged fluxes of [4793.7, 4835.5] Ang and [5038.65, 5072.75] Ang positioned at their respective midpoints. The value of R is 0.11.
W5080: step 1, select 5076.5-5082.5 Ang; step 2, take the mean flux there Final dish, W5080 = 7.88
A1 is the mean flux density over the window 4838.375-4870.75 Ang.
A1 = 8.01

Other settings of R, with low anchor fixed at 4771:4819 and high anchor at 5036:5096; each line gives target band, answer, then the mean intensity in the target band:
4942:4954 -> -0.09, 9.17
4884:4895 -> 0.08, 7.91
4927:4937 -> -0.09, 9.15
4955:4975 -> 0.02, 8.22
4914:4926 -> 0.13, 7.53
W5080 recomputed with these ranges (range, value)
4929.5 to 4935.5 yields 9.15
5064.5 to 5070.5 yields 7.71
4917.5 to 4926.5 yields 7.11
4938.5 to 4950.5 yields 8.84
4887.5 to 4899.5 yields 8.26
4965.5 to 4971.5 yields 8.3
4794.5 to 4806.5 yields 9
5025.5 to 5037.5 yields 8.29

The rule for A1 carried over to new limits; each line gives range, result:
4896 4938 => 8.47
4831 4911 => 8.25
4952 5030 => 8.02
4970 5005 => 8.14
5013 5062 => 8.06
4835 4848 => 8.38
